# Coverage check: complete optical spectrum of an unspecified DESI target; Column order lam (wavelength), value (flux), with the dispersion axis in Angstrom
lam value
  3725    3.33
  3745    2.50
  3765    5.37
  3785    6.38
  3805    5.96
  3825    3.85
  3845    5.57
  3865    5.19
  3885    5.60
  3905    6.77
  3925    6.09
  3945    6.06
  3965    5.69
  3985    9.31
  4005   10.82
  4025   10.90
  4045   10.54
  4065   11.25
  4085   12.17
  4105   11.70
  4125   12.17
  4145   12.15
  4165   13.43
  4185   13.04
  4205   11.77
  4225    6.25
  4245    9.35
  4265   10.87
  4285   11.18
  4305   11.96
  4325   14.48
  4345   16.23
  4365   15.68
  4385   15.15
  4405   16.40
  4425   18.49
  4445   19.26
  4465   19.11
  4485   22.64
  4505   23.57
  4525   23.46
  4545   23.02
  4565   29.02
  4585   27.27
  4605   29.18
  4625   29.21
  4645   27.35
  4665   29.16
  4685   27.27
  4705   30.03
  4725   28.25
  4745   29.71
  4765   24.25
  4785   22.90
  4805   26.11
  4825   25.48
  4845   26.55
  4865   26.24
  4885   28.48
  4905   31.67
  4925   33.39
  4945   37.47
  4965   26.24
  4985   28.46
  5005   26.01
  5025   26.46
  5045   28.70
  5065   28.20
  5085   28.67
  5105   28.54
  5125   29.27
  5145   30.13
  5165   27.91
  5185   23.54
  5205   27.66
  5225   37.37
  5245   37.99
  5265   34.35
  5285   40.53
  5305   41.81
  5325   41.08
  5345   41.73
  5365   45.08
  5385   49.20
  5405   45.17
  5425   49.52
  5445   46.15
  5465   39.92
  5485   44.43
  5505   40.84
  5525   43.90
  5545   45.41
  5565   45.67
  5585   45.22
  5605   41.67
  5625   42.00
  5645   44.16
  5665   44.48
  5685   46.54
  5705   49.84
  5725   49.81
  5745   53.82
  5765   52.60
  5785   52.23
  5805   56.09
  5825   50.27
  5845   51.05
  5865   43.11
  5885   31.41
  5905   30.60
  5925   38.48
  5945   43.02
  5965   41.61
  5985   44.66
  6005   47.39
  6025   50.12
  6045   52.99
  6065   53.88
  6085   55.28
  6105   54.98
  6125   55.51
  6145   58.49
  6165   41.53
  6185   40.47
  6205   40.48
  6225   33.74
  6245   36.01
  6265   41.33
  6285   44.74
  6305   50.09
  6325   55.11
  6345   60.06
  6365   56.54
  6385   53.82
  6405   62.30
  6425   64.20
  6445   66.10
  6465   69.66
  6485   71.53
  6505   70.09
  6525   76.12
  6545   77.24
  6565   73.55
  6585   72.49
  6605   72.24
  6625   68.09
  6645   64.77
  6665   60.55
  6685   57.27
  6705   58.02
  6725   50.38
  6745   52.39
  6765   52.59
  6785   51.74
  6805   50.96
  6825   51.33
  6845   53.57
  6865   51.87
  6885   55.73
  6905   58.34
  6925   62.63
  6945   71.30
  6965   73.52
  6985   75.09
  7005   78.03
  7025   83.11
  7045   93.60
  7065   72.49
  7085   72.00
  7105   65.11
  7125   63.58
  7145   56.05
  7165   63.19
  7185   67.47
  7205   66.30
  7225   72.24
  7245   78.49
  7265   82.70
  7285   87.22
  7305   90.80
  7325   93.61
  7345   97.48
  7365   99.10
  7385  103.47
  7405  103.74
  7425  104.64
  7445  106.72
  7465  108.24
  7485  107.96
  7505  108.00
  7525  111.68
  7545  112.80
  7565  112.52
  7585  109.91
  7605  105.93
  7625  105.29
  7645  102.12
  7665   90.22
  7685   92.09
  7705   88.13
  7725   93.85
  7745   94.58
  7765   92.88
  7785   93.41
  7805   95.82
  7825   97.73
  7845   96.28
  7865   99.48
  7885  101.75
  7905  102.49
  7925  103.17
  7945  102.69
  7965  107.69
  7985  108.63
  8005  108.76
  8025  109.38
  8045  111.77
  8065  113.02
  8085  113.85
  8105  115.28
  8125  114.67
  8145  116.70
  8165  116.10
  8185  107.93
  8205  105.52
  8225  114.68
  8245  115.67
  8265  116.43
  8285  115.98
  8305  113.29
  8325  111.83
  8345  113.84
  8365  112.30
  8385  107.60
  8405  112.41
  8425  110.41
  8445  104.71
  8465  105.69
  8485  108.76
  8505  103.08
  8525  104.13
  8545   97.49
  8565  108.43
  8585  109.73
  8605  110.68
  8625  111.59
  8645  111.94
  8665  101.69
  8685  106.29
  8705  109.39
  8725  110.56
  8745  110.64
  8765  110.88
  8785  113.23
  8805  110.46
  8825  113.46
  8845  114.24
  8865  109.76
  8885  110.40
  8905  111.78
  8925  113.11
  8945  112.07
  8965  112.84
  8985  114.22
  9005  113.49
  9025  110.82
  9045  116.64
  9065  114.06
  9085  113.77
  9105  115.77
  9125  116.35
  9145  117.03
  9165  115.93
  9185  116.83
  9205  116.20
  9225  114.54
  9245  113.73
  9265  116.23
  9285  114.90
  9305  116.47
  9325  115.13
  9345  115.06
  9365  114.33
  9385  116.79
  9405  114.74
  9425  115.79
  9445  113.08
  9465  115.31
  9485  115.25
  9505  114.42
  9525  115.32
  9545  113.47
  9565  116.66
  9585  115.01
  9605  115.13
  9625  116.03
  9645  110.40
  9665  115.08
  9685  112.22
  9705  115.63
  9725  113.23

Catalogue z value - 0.00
